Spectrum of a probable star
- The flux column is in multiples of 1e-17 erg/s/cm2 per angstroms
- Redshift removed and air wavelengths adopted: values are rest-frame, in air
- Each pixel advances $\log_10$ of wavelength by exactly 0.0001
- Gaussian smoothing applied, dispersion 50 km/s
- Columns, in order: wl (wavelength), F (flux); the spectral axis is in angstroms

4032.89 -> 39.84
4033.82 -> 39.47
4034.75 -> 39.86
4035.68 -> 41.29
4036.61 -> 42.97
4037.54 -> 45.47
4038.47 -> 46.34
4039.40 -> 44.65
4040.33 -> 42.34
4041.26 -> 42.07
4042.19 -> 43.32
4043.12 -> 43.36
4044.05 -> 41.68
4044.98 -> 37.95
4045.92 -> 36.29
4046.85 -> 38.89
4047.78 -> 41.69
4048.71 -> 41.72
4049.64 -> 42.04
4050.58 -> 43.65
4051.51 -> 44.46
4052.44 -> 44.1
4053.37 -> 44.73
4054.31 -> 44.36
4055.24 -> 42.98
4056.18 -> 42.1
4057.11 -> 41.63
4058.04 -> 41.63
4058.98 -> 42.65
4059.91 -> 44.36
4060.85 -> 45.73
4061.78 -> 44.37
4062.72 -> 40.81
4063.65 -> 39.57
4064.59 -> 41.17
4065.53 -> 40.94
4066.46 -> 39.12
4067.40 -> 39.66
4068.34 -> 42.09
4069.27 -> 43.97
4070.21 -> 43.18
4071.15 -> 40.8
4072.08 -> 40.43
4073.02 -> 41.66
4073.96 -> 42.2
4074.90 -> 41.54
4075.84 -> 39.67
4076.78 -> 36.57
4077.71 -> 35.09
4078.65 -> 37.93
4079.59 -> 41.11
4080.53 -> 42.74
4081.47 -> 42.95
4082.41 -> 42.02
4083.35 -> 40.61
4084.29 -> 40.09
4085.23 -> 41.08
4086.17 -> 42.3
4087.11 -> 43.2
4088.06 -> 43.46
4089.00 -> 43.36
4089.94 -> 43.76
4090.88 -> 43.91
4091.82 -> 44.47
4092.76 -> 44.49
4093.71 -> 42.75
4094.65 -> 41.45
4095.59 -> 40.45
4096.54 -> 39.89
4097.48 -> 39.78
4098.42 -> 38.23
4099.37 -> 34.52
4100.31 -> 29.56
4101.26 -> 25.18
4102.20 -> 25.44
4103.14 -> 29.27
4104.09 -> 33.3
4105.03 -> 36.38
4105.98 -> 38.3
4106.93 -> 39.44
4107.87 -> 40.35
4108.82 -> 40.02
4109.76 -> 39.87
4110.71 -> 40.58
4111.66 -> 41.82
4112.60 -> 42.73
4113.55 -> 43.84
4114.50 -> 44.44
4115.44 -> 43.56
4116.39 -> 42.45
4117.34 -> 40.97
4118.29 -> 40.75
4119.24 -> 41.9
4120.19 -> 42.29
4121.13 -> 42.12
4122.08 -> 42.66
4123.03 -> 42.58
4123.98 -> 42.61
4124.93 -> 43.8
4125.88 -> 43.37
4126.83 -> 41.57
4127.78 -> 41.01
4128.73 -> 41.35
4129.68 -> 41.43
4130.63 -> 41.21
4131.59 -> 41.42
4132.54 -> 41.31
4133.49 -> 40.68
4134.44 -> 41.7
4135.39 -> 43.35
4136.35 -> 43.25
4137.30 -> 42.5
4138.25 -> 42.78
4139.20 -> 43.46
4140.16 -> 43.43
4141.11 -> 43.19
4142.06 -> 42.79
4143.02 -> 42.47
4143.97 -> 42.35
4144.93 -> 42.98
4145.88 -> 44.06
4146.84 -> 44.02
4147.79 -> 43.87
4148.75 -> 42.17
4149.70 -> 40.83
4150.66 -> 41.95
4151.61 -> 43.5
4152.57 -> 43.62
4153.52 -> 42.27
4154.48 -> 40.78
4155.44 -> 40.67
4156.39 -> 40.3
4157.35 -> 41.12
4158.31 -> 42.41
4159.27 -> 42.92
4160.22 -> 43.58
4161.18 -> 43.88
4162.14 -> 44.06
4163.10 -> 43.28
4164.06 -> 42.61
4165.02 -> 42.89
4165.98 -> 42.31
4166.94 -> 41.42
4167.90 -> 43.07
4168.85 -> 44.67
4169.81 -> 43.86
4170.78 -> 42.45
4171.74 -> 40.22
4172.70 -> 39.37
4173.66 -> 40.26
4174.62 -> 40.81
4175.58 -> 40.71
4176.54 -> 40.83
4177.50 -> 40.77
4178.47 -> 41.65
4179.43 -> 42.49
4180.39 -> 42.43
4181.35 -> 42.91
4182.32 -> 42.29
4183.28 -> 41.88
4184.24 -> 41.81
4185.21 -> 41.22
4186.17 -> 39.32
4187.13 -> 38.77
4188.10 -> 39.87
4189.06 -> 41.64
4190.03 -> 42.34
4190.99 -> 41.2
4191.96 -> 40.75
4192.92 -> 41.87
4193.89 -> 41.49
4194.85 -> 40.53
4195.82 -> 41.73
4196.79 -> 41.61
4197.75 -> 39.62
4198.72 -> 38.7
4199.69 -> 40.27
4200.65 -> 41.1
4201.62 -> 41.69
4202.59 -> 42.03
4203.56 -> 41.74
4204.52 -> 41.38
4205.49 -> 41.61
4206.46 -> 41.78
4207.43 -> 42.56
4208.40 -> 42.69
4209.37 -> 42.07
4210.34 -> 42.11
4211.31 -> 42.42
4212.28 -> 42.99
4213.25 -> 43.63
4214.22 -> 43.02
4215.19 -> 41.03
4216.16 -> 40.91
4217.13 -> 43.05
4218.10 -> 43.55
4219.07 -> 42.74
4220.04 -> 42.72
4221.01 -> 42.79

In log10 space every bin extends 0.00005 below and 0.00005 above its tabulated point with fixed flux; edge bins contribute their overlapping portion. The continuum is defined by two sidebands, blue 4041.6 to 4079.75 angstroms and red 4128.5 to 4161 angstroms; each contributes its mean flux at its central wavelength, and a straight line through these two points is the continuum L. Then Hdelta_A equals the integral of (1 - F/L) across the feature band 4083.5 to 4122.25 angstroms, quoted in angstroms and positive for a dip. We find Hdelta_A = 1.9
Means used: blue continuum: 41.5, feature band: 39.8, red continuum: 42.4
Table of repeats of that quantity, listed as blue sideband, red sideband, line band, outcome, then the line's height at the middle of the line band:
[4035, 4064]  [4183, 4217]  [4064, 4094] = 0.59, 42.3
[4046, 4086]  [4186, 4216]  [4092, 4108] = 1.96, 41.5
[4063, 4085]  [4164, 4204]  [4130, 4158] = -0.82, 41.1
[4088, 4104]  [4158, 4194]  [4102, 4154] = -2.52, 39.5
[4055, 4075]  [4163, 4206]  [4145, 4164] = -0.48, 41.6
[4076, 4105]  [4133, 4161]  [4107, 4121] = -0.46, 40.4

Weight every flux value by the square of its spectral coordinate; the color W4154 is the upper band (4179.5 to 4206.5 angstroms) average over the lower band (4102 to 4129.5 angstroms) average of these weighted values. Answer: 1.06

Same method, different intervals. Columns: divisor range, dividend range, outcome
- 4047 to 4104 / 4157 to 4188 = 1.08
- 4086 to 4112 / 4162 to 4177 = 1.12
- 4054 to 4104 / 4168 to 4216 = 1.09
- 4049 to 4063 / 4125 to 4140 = 1.01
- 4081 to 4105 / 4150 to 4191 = 1.12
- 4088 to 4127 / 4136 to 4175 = 1.09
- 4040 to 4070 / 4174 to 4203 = 1.04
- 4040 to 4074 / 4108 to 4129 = 1.03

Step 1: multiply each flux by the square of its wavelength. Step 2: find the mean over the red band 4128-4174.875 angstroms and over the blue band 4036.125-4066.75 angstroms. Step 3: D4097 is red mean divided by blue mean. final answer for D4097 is 1.05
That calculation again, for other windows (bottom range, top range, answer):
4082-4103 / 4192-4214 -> 1.12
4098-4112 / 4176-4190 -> 1.21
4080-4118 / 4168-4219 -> 1.09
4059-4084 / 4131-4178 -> 1.07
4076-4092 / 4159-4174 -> 1.07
